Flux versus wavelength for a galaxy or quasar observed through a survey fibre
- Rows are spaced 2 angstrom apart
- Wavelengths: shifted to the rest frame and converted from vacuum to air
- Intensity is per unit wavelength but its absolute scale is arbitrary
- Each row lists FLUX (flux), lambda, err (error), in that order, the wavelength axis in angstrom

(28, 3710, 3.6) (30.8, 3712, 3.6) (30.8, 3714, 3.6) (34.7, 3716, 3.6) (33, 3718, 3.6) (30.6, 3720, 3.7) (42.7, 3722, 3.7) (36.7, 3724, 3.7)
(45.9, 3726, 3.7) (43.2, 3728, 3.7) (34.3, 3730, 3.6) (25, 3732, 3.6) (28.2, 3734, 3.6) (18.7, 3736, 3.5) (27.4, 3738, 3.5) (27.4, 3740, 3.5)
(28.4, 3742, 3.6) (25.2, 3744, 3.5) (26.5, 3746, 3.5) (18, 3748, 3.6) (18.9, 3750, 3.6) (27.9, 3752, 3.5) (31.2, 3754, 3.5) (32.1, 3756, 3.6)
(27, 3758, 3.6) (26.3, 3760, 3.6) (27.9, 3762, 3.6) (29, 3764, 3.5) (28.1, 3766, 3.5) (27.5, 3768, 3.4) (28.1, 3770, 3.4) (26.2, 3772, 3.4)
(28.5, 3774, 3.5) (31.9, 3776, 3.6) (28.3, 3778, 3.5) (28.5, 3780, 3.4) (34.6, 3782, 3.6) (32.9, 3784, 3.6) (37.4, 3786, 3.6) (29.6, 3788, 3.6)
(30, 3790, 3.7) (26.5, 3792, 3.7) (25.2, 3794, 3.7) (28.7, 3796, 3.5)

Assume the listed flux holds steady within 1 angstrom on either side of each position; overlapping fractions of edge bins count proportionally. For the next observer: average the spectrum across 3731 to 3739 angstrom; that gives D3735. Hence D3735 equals 24.8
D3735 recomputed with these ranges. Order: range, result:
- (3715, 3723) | 35.2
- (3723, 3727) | 41.3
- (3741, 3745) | 26.8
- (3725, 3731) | 41.1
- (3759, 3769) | 27.8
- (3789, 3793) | 28.2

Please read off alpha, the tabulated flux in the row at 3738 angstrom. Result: 27.4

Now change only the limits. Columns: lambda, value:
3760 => 26.3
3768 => 27.5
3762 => 27.9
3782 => 34.6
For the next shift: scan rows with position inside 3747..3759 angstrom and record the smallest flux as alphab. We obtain 18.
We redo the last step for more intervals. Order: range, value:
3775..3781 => 28.3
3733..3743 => 18.7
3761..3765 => 27.9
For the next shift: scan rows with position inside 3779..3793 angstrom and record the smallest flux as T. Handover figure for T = 26.5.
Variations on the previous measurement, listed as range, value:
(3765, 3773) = 26.2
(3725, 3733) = 25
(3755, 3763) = 26.3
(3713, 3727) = 30.6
